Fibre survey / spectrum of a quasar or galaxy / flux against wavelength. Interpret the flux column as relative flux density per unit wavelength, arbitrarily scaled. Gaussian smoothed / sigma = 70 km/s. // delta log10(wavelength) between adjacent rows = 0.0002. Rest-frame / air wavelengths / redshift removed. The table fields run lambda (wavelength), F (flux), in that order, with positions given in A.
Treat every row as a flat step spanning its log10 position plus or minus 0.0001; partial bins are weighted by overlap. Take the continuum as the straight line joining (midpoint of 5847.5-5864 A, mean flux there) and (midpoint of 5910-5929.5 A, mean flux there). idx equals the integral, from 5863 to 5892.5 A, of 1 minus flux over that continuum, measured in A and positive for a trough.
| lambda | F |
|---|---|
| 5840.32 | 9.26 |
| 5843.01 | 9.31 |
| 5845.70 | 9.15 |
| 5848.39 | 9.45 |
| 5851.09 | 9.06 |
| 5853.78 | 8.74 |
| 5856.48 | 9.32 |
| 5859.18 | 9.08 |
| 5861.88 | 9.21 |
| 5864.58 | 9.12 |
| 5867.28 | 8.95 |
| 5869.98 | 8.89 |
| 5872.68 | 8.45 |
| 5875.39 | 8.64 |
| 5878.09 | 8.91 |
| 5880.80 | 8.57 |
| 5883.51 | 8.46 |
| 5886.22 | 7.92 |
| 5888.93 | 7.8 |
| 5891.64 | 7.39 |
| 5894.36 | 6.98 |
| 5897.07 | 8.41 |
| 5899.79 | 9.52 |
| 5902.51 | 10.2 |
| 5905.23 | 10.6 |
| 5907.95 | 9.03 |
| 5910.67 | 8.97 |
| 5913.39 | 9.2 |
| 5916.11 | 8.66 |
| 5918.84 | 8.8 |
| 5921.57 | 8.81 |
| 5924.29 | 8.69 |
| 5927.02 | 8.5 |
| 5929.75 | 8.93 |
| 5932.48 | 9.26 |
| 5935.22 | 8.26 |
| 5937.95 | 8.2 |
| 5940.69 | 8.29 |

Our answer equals 1.7 A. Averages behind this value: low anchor 9.13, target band 8.49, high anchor 8.81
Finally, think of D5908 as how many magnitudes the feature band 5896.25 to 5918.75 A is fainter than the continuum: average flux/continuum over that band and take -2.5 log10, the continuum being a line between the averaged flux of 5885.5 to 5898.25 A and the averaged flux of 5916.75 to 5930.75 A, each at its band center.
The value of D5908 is -0.14 mag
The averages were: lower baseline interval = 7.68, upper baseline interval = 8.74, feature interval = 9.31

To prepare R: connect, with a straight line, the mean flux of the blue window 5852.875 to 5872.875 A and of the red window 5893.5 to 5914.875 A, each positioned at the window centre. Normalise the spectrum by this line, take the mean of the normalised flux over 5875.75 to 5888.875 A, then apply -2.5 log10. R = 0.08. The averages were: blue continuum 9.01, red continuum 9.16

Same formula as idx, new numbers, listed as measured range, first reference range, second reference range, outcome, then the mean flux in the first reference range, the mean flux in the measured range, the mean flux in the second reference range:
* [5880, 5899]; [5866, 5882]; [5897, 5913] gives 2.4 A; 8.74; 7.96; 9.52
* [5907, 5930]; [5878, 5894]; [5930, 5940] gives -1.2 A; 8.04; 8.84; 8.59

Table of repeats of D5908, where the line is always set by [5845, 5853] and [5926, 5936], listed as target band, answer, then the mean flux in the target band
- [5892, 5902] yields 0.07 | 8.37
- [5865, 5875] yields 0.04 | 8.79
